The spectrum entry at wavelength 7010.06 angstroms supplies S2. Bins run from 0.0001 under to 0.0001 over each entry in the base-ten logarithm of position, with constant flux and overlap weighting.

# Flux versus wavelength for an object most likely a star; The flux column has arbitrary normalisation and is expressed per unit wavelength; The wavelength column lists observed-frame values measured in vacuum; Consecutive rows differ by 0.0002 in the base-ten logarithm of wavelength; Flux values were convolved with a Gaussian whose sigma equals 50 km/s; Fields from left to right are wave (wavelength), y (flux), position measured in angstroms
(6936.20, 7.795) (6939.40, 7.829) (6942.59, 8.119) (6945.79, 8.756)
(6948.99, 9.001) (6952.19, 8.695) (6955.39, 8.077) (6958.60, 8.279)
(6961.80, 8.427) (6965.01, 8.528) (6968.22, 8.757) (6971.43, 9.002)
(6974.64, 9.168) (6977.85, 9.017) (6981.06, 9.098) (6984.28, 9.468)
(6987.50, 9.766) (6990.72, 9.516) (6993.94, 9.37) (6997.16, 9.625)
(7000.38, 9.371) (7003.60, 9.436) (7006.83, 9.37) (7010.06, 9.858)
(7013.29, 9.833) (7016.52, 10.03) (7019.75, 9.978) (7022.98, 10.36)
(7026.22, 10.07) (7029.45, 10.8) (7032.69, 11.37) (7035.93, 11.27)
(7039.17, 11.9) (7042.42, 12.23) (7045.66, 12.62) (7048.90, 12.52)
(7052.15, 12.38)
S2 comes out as 9.858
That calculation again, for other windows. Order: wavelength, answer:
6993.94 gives 9.37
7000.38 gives 9.371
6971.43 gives 9.002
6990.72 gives 9.516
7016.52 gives 10.03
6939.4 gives 7.829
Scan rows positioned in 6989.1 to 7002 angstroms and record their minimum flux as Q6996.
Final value 9.37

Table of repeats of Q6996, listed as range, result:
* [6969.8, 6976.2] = 9.002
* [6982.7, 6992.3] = 9.468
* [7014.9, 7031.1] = 9.978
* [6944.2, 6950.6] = 8.756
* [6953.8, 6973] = 8.077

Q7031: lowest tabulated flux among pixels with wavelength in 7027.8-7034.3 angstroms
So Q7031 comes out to 10.8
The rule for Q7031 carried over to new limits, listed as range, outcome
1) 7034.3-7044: 11.27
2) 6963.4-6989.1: 8.528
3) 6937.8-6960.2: 7.829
